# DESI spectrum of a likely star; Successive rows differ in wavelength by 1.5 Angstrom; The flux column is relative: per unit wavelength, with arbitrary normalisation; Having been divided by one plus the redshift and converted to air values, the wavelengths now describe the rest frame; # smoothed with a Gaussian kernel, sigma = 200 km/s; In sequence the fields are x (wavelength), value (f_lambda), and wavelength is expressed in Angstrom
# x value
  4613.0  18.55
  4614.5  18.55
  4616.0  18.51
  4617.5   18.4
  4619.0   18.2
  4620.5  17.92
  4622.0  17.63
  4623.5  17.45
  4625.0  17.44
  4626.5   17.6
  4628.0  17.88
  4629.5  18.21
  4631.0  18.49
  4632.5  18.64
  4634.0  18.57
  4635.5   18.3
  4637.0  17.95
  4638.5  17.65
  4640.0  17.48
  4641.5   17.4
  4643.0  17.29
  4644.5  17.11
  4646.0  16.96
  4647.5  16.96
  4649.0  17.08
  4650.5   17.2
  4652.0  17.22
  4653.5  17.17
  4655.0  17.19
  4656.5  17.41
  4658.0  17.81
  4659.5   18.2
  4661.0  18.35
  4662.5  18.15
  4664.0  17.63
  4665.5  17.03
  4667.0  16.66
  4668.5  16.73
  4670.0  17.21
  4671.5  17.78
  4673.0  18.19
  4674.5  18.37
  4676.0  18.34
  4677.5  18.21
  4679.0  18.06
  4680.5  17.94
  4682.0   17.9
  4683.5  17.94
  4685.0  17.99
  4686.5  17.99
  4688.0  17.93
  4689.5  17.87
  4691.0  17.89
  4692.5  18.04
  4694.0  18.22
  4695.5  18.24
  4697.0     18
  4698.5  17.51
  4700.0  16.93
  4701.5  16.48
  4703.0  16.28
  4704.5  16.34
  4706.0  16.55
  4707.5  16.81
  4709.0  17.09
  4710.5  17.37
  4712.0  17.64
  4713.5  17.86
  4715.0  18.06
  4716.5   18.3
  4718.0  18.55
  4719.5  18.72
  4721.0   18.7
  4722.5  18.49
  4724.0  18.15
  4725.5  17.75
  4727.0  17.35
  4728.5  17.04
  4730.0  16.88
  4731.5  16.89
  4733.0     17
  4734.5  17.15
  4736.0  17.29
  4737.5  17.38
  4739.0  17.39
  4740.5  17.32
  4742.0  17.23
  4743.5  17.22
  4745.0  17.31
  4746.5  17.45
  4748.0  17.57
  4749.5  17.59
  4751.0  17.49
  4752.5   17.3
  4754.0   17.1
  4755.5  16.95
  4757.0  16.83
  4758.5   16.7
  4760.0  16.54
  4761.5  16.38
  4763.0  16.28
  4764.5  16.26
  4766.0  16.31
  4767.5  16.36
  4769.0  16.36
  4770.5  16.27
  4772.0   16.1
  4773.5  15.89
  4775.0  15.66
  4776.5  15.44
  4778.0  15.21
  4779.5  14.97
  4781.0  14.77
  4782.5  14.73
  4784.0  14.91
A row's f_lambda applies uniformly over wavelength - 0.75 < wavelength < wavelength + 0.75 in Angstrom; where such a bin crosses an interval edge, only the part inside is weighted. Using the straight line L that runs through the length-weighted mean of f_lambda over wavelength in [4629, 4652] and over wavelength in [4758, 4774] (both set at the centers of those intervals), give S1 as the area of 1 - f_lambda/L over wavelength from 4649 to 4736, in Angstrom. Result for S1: -2.6 Angstrom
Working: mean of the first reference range 17.7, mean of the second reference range 16.3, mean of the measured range 17.6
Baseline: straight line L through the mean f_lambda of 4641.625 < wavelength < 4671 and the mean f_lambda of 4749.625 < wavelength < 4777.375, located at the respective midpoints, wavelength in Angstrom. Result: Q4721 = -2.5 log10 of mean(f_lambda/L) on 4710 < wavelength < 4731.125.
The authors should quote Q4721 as -0.07 mag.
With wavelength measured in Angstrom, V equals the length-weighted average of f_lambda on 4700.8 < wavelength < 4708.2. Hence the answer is 16.5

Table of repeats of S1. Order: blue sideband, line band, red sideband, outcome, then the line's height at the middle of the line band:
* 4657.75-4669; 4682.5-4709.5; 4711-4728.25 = 0.6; 17.9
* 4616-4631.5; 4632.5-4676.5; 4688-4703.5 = 0.5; 17.8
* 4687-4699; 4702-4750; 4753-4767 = -0.4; 17.3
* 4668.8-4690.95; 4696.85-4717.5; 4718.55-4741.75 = 0.6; 17.7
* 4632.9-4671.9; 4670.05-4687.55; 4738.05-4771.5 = -0.7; 17.3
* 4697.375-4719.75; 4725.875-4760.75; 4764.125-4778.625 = -1.2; 16.6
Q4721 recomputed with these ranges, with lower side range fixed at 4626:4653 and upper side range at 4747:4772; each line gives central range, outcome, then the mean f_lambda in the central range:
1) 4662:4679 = -0.02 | 17.7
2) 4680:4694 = -0.04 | 18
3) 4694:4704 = 0.00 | 17.3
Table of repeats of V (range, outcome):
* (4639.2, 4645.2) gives 17.3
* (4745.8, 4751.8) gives 17.5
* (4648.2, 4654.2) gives 17.2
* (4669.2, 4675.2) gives 17.9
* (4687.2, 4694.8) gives 18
